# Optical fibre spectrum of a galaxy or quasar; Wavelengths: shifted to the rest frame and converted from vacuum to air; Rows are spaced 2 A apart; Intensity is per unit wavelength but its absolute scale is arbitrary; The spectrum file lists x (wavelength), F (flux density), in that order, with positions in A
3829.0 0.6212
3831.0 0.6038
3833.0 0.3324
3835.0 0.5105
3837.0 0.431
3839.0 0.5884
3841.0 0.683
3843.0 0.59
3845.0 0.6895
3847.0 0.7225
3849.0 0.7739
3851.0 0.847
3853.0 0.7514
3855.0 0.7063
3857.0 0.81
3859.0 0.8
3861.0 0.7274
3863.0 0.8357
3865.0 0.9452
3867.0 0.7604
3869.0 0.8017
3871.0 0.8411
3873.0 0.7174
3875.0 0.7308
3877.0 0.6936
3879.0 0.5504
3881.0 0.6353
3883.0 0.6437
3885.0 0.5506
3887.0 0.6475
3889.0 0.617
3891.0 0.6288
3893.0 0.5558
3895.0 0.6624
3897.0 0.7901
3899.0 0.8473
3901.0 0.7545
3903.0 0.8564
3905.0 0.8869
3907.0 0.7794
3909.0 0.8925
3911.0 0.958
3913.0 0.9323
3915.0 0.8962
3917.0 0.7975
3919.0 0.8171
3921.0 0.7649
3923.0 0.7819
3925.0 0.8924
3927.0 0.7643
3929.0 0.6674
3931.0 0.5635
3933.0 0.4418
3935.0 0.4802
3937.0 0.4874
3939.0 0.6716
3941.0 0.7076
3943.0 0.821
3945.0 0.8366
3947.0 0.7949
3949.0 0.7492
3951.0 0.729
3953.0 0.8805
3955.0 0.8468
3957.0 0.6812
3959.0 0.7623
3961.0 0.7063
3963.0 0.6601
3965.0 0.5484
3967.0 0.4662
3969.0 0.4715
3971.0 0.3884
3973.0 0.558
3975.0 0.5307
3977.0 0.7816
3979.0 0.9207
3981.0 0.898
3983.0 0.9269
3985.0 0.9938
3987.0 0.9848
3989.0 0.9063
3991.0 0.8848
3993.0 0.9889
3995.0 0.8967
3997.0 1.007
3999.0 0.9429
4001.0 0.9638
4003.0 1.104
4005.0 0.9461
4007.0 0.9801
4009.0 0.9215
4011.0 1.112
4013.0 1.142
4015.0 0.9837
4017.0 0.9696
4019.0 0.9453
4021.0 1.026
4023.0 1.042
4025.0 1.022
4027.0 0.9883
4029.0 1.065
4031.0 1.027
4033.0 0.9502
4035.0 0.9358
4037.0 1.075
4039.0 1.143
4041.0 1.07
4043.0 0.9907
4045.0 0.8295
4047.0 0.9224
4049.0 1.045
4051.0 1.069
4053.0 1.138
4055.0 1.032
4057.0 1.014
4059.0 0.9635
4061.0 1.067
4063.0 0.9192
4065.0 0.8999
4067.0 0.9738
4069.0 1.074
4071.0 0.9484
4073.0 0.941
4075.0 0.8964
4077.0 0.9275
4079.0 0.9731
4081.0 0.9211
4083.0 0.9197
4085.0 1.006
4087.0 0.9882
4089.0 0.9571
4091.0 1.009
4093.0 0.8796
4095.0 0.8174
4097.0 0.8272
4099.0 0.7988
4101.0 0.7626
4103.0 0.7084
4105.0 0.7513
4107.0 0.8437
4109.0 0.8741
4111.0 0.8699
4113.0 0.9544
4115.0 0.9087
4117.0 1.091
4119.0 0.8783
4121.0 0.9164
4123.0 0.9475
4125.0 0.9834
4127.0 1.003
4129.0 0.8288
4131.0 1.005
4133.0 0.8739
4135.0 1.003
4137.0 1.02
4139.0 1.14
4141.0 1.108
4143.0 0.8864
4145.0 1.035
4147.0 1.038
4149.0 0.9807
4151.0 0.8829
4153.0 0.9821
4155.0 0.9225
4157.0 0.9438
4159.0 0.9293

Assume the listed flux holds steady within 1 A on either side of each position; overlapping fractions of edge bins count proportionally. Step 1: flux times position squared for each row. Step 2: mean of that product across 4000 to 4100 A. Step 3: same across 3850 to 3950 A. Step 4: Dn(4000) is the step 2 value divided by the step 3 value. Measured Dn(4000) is 1.43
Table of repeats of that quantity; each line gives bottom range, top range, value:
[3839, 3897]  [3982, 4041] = 1.51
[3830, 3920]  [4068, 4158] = 1.45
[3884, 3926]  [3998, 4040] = 1.38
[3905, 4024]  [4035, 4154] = 1.25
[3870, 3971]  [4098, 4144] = 1.42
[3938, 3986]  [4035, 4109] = 1.38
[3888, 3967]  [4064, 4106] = 1.33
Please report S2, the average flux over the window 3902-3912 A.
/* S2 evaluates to 0.875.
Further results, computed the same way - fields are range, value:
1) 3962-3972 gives 0.507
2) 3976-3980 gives 0.851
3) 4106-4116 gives 0.89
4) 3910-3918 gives 0.896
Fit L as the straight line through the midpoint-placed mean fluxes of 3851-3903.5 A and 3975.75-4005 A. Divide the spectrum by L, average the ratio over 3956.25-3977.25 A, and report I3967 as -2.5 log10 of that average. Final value 0.45 mag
